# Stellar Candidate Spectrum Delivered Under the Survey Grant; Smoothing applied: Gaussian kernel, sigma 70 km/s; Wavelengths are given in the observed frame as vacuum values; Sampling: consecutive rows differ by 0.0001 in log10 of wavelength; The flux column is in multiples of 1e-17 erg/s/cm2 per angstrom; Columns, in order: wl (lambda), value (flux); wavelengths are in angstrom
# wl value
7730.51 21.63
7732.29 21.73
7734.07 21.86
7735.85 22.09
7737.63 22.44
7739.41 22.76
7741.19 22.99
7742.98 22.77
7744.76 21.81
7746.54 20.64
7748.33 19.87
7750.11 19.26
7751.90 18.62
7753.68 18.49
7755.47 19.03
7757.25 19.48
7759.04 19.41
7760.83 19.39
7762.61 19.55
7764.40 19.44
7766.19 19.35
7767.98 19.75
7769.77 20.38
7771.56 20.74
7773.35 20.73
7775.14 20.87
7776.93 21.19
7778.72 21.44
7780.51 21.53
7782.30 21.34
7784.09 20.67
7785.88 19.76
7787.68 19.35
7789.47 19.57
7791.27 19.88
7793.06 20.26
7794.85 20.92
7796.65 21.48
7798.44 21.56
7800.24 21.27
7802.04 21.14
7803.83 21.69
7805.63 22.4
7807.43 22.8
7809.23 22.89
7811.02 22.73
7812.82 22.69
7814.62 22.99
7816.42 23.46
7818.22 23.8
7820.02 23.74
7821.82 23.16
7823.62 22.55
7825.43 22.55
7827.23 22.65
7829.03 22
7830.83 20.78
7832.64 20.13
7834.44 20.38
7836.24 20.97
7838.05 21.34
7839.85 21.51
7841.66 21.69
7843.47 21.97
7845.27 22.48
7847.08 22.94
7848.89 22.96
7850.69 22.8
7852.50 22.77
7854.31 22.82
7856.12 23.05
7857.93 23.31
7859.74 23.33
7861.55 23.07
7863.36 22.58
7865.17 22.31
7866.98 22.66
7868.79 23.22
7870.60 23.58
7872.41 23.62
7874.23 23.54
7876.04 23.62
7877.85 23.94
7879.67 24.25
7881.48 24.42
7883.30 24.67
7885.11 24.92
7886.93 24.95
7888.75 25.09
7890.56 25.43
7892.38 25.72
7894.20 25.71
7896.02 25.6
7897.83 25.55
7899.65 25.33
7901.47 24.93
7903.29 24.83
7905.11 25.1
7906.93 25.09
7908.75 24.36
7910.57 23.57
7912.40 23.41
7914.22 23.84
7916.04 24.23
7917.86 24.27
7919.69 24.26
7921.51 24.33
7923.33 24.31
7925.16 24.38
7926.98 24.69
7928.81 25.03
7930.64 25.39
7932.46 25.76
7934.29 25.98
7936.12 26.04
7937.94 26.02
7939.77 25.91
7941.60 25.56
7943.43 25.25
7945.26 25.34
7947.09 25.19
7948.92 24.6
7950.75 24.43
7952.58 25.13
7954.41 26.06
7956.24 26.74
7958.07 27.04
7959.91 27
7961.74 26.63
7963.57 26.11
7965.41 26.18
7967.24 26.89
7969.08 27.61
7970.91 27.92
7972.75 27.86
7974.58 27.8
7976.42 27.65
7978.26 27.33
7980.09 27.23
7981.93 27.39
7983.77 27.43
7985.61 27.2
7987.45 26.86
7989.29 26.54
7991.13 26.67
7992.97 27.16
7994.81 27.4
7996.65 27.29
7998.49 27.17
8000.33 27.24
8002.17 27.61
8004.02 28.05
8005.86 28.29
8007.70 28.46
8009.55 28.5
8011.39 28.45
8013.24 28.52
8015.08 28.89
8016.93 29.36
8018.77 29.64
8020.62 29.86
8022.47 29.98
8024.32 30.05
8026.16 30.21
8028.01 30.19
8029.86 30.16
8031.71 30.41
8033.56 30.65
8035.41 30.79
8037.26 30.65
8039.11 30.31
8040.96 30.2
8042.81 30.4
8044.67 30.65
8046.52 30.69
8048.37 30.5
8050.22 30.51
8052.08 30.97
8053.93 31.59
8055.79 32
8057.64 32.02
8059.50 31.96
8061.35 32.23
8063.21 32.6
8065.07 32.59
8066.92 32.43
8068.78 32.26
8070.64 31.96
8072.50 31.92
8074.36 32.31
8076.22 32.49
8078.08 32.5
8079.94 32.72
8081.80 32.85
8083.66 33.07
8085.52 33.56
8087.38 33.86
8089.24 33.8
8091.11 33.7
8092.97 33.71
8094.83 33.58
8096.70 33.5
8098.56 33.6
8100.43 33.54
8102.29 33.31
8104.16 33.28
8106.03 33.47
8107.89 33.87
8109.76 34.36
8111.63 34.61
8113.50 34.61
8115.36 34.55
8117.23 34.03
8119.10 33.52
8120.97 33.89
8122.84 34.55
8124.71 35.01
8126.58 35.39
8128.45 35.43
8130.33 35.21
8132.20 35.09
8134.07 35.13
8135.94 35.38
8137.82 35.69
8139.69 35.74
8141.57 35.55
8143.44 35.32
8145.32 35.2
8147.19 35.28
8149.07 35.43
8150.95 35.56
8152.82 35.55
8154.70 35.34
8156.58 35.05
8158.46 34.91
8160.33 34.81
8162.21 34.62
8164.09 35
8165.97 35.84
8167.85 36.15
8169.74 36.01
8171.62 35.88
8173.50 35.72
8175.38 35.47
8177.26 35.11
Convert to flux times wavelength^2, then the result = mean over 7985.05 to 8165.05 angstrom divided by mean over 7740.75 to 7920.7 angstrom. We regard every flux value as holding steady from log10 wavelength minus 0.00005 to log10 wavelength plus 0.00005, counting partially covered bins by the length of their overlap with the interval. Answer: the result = 1.53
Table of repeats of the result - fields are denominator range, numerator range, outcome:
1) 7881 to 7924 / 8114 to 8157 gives 1.50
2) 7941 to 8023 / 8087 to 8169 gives 1.32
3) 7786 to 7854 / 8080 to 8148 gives 1.69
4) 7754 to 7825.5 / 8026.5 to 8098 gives 1.62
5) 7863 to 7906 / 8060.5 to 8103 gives 1.42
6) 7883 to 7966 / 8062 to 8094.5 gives 1.35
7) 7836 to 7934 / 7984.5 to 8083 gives 1.31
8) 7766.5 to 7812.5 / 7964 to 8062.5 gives 1.46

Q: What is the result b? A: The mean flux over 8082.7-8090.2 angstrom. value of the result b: 33.6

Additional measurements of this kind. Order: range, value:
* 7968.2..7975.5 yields 27.8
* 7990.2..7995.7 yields 27.1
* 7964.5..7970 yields 26.9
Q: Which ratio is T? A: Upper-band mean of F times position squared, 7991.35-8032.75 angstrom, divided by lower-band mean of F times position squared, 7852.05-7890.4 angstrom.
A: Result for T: 1.26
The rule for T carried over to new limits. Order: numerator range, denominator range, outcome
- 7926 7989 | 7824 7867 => 1.22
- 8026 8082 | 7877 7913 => 1.32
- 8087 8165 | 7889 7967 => 1.44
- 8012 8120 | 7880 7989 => 1.29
